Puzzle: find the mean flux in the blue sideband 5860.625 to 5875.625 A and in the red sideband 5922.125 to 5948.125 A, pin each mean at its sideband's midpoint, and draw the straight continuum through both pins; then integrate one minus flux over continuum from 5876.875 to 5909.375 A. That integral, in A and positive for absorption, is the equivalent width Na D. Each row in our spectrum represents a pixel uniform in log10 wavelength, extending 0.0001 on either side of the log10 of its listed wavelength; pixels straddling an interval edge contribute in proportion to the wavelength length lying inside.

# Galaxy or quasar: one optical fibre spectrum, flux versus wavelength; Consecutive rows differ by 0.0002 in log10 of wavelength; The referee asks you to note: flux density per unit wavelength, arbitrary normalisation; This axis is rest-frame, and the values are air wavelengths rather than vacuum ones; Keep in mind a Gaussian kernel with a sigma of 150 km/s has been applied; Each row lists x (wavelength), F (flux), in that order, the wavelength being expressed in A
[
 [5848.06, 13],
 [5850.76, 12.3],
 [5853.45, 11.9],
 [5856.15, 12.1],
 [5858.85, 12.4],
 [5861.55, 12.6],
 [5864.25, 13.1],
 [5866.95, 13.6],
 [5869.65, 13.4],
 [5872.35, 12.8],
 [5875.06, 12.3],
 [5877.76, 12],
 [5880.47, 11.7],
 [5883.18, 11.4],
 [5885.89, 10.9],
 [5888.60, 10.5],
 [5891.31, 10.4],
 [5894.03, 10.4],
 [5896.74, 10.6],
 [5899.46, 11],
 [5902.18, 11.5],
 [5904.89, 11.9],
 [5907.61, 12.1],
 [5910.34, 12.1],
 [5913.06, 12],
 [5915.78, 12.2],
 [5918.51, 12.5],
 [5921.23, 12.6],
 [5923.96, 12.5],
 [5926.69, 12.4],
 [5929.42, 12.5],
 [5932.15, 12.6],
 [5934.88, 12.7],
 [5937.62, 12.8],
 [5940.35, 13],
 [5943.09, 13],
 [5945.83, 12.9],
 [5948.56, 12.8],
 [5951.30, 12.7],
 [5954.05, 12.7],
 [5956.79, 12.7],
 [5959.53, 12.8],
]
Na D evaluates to 4.3 A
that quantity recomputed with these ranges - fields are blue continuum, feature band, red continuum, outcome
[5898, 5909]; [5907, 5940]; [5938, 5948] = -0.4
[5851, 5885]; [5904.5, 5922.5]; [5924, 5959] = 0.6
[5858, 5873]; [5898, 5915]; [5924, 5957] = 1.4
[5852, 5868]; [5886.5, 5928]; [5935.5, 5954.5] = 3.6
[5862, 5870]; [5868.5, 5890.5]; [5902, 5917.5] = 1.8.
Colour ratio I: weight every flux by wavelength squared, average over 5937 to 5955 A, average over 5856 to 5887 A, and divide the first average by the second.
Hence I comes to 1.06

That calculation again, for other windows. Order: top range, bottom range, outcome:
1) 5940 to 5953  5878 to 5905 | 1.19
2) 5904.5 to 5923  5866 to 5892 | 1.04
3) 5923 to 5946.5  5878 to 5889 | 1.15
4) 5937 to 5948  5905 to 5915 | 1.09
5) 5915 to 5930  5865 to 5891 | 1.05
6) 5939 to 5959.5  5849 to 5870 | 1.05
